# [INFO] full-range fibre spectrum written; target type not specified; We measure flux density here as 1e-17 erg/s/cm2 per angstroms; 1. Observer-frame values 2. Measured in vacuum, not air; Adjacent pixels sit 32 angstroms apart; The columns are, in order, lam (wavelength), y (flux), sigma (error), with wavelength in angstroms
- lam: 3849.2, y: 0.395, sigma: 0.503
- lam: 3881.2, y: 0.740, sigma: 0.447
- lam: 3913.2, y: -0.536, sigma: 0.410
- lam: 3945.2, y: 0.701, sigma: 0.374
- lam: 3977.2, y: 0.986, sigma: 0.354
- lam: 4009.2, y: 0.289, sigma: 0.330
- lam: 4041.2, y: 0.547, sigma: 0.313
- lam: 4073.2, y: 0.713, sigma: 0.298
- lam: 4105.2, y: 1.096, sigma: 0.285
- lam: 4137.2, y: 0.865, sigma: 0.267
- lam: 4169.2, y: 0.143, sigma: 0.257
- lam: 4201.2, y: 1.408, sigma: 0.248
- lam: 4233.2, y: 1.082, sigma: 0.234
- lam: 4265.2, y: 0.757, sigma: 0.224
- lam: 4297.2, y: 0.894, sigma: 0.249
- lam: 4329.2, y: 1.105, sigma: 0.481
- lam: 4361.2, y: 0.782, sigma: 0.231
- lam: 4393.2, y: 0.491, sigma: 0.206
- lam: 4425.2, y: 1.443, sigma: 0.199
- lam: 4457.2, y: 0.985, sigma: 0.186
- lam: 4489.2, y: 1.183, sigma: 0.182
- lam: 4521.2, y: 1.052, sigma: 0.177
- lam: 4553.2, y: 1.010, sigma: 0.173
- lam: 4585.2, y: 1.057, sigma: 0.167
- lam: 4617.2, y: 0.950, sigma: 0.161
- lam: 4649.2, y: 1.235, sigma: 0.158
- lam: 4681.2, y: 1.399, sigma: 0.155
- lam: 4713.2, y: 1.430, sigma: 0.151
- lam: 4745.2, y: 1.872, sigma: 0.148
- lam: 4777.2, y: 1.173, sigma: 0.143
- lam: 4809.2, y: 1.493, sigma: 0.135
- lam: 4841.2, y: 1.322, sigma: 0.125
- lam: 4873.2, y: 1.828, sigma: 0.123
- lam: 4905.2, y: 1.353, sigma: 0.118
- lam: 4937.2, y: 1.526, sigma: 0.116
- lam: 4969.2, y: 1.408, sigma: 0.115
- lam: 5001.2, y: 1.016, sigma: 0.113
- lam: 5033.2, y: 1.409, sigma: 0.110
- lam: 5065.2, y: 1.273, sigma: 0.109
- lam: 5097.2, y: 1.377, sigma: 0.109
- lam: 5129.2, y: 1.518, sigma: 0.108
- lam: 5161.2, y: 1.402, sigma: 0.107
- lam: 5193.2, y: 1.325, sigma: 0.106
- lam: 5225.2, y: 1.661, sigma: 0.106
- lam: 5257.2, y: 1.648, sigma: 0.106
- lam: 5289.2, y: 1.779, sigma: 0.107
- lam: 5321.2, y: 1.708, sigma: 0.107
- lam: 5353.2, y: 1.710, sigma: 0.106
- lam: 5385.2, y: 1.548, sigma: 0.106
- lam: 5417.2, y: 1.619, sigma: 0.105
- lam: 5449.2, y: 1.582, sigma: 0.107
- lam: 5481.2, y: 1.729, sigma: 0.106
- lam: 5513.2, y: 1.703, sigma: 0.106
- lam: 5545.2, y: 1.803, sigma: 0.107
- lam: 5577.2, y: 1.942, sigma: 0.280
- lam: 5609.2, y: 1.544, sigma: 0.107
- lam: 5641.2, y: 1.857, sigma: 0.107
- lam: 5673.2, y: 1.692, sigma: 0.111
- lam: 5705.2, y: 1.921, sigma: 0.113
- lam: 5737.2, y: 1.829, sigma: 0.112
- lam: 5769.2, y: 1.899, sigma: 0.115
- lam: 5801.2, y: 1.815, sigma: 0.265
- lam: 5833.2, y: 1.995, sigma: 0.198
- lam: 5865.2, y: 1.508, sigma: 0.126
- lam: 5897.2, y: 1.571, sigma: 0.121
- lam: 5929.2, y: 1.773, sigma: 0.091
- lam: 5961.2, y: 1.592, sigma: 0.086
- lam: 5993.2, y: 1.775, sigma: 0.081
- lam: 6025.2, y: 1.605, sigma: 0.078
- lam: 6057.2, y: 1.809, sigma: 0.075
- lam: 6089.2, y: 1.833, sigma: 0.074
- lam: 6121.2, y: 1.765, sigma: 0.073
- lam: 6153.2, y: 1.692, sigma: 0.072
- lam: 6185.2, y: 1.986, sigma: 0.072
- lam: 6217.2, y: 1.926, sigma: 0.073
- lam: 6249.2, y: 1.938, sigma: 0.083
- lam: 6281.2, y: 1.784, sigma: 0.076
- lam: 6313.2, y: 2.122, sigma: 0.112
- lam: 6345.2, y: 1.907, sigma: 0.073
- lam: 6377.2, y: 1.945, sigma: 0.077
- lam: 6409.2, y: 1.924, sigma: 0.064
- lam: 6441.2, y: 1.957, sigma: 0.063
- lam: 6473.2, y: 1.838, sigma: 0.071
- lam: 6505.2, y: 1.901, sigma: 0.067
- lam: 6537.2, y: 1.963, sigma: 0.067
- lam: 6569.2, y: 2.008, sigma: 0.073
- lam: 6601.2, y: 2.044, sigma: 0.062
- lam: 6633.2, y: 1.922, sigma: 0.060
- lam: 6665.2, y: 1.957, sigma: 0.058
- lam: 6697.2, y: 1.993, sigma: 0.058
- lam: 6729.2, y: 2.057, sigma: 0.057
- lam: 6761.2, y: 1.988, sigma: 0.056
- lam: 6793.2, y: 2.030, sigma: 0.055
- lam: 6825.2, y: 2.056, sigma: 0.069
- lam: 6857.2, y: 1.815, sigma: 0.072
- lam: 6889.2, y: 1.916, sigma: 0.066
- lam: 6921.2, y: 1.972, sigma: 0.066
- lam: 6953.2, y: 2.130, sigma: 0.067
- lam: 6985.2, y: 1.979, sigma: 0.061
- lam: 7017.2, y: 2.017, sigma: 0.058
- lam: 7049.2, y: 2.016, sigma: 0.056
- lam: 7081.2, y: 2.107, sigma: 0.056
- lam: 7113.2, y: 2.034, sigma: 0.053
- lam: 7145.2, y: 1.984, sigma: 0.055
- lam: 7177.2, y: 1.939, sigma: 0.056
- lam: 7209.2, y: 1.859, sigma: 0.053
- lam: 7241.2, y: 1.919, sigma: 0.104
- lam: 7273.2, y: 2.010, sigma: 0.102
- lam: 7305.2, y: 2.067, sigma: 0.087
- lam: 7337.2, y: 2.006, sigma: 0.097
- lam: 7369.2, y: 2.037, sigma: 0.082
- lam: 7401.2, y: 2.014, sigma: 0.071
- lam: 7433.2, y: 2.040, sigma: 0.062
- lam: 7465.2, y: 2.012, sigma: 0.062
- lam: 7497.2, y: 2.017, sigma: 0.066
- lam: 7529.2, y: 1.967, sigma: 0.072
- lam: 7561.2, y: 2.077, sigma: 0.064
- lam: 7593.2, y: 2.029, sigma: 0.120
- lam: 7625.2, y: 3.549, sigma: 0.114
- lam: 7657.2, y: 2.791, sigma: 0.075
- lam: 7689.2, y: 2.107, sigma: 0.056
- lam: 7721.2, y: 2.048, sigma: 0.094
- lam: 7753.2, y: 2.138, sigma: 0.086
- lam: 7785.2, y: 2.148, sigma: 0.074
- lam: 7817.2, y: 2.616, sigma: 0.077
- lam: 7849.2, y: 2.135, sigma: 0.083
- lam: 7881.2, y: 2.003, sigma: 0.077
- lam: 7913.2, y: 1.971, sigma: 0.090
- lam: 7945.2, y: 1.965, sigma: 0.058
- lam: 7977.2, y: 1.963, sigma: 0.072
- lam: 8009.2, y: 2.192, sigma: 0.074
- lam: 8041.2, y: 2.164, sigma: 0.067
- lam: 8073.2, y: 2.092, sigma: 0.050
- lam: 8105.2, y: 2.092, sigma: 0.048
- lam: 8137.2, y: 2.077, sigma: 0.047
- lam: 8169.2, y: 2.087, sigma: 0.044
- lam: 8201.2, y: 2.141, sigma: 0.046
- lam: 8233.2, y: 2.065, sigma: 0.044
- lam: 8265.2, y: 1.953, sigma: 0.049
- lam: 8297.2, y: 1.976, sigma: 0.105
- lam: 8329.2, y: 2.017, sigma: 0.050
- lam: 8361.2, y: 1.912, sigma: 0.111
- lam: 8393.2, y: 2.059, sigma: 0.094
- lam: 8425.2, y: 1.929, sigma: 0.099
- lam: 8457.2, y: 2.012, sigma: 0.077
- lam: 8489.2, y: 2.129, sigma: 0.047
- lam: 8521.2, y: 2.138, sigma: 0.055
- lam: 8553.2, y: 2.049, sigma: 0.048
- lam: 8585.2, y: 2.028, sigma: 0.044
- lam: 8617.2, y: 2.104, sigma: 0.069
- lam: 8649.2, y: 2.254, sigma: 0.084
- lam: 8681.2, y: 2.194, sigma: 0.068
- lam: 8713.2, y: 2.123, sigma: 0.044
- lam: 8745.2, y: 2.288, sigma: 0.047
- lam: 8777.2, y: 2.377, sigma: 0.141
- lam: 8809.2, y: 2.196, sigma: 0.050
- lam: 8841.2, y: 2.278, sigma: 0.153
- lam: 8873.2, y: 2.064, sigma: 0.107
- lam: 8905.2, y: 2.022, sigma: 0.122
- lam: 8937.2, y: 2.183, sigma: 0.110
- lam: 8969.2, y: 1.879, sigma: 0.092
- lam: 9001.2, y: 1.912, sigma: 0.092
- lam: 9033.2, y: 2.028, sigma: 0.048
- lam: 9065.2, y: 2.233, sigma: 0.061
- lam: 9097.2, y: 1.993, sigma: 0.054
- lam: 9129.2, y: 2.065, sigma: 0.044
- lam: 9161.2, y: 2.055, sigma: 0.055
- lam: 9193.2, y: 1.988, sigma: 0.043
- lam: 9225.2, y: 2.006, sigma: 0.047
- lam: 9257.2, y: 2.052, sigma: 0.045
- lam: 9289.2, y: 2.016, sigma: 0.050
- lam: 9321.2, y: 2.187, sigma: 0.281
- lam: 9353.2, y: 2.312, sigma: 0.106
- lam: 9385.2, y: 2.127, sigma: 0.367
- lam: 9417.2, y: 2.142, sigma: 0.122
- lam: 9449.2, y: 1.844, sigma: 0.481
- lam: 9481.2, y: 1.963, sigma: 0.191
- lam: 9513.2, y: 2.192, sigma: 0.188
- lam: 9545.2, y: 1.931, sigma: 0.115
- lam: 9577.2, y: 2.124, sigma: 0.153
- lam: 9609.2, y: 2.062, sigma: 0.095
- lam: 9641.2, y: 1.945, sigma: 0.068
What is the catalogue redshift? 0.16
